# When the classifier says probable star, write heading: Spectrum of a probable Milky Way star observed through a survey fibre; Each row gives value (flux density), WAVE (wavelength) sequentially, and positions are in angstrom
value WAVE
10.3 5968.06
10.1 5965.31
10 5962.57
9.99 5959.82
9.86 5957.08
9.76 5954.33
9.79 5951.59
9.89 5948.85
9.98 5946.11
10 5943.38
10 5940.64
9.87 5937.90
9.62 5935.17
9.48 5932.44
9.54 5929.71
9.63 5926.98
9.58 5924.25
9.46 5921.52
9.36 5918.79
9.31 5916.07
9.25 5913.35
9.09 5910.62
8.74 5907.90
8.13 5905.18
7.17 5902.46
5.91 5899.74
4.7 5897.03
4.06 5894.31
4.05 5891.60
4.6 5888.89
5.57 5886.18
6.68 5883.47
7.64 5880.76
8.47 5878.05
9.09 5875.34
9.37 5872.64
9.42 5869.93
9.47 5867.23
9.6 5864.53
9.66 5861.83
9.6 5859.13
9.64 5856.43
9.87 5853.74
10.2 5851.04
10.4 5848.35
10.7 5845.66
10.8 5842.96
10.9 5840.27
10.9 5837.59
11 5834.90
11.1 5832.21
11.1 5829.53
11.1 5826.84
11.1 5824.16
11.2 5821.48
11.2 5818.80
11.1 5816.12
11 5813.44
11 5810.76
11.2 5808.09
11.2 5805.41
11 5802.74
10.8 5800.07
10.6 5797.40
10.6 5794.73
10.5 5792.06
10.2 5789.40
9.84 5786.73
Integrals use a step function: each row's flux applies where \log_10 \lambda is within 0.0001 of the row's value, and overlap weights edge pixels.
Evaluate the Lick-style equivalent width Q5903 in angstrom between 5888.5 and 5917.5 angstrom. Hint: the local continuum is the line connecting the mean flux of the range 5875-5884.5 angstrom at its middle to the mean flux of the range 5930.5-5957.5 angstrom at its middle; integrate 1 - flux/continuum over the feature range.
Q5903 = 5.9 angstrom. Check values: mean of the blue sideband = 7.89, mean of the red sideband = 9.82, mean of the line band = 6.9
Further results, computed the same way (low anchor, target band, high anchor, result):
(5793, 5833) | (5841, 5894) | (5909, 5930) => 8.40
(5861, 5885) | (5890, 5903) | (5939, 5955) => 5.84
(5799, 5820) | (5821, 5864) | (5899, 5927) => -0.95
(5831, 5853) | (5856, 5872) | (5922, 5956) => 1.45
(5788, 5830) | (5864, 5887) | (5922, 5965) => 4.41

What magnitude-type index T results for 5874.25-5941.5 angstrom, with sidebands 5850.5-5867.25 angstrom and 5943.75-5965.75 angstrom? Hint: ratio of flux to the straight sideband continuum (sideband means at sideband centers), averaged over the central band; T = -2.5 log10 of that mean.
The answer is 0.23 mag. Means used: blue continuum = 9.72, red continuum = 9.92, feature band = 7.94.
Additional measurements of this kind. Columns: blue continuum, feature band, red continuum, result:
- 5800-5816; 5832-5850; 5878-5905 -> -0.20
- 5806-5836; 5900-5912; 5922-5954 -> 0.25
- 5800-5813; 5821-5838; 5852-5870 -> -0.06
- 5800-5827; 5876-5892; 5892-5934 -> 0.37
